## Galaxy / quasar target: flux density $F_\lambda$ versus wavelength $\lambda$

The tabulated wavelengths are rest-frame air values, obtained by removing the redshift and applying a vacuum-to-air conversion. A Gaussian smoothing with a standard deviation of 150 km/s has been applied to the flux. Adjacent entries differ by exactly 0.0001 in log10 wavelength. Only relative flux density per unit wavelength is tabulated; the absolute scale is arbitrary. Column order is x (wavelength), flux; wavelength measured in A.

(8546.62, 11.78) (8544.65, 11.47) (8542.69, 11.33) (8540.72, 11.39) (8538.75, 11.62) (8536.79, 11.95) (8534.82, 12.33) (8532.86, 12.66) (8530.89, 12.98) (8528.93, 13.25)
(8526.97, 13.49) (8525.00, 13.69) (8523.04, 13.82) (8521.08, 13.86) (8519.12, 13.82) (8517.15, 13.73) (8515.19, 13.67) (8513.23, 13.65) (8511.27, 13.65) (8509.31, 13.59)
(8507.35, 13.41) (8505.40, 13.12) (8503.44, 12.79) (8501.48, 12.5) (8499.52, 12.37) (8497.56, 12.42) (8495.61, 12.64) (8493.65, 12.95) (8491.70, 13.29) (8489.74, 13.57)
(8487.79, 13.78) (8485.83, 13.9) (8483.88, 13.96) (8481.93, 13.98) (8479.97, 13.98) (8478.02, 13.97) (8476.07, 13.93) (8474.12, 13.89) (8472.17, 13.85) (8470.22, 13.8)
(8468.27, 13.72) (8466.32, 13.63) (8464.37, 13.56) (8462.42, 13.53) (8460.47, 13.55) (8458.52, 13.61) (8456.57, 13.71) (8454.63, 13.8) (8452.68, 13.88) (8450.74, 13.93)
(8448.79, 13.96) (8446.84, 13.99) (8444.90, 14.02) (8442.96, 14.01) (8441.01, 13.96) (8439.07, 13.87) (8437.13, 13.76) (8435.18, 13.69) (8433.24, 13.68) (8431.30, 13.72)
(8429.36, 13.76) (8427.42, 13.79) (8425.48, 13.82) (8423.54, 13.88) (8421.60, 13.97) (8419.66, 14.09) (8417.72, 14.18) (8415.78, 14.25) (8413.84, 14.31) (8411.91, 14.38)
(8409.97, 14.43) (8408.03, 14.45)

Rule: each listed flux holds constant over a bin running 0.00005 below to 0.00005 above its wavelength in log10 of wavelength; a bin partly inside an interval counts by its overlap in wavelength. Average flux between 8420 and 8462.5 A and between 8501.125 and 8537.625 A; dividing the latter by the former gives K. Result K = 1.0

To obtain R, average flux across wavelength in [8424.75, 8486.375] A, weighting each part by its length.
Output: 13.8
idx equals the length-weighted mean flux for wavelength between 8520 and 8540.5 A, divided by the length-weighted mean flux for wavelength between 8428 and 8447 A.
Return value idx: 0.93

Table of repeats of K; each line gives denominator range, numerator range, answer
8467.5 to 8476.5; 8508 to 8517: 0.99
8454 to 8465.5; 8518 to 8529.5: 1.00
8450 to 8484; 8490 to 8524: 0.96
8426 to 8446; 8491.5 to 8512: 0.94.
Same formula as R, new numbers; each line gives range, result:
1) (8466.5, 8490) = 13.9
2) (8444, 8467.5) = 13.8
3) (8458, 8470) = 13.6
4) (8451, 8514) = 13.5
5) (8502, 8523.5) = 13.5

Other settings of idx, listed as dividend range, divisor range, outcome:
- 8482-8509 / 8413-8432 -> 0.94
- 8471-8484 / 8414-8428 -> 0.99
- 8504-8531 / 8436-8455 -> 0.97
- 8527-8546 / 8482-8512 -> 0.92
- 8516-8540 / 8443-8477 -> 0.95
